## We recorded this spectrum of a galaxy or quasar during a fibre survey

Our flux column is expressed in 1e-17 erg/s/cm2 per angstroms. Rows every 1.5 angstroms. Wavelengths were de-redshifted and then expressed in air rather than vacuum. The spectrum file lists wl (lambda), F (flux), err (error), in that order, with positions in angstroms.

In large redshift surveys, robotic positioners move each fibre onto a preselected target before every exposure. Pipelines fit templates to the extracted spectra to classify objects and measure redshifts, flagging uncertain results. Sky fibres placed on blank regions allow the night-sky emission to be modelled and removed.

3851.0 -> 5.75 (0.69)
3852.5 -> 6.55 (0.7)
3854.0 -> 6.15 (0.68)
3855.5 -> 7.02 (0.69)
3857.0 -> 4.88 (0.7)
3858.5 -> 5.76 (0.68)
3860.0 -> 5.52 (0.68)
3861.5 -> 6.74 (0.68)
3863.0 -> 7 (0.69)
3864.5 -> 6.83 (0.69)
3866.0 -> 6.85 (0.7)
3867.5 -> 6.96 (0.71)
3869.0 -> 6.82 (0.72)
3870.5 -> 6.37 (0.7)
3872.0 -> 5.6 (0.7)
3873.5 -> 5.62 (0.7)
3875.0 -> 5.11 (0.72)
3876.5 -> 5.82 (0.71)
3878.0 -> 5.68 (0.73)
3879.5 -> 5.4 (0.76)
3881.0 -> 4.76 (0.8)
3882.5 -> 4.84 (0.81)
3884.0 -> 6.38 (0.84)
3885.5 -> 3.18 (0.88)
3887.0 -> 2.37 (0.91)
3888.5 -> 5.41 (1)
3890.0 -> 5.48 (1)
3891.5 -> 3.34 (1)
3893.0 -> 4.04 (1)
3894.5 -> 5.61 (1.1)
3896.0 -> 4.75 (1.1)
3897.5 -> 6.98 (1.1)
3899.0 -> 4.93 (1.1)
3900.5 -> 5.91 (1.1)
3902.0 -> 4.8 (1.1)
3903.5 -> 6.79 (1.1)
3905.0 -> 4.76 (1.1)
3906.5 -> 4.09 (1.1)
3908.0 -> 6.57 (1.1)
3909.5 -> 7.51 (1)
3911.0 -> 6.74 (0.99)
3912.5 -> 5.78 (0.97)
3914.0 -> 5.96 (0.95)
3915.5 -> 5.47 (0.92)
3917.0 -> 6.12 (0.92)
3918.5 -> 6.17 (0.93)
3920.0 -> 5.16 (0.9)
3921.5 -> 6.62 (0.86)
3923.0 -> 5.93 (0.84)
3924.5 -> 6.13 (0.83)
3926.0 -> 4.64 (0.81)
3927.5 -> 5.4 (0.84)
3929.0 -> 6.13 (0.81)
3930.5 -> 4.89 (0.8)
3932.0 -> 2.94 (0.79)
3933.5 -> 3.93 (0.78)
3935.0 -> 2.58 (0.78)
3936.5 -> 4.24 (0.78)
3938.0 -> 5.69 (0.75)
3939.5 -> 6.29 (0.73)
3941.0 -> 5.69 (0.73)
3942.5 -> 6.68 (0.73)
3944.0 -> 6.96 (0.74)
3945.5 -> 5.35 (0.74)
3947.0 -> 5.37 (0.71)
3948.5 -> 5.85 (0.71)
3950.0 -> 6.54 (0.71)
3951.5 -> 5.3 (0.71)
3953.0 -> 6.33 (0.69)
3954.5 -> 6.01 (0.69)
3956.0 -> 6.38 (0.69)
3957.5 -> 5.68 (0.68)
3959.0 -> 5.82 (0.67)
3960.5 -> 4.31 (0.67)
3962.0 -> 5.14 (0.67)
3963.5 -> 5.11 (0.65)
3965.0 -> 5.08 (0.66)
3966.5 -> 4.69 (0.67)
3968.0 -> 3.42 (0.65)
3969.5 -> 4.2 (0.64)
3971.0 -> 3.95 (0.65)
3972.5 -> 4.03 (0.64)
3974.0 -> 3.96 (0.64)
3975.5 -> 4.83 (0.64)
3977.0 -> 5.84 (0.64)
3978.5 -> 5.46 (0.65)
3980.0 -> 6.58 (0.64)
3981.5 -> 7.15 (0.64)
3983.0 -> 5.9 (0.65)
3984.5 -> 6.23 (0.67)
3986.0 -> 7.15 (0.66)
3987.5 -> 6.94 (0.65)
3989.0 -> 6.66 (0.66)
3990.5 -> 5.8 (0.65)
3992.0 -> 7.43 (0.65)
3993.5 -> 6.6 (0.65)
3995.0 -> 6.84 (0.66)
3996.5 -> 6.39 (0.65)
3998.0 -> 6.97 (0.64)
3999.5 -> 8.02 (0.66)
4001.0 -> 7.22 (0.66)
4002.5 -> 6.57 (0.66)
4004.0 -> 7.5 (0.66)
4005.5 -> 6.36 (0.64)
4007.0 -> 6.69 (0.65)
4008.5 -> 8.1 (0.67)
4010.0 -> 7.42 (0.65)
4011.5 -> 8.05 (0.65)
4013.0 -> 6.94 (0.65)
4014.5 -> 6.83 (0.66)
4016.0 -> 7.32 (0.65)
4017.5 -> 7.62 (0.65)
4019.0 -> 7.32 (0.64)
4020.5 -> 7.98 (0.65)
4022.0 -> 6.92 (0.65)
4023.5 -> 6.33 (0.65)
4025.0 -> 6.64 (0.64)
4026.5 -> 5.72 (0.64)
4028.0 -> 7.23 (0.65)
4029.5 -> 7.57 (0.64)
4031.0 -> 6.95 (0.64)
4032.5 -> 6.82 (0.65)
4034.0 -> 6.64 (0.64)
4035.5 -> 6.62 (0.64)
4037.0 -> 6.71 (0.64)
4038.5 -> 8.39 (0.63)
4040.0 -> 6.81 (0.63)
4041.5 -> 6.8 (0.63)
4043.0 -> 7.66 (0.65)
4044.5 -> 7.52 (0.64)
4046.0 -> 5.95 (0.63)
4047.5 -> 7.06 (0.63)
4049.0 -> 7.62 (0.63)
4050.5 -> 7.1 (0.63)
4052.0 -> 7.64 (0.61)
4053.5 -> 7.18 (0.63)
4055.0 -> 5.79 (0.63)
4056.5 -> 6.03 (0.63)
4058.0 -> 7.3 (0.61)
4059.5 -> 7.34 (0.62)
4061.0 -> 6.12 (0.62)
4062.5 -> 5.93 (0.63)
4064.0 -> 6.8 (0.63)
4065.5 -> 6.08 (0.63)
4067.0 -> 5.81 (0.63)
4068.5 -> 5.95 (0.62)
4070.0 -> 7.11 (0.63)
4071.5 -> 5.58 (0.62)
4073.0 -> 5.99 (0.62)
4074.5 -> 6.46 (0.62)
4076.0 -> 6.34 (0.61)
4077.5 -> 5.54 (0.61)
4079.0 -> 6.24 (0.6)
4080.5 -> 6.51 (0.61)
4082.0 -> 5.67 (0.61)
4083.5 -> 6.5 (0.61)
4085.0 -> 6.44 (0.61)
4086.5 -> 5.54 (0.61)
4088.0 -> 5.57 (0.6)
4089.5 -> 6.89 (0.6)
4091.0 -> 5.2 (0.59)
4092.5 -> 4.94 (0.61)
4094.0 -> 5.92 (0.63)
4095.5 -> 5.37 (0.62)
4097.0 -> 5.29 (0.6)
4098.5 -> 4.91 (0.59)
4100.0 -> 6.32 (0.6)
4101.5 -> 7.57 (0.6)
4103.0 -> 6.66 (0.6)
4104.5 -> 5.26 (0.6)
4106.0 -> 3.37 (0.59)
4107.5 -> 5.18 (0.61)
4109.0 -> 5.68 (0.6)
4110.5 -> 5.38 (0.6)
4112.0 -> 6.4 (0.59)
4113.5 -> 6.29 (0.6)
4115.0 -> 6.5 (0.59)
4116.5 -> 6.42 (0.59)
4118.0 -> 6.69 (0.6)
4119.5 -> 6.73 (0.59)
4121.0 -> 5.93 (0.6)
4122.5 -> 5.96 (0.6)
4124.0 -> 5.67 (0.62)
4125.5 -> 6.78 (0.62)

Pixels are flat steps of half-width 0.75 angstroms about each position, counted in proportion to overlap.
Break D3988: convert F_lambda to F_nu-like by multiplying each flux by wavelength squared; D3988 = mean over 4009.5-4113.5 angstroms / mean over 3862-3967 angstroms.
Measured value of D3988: 1.26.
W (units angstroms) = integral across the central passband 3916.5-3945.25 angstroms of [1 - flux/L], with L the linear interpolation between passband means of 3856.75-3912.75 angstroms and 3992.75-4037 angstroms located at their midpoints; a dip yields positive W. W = 3.4 angstroms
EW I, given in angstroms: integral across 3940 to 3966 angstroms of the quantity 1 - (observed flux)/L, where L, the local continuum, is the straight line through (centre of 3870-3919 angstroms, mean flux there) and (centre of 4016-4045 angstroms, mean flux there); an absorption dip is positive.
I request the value 1.6 angstroms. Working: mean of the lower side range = 5.4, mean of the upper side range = 7.07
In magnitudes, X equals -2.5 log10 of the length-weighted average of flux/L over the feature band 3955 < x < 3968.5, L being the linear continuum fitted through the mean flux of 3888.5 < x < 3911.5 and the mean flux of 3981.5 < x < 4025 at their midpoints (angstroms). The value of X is 0.24 mag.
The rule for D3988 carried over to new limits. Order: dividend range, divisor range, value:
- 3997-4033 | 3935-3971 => 1.36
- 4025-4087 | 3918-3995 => 1.26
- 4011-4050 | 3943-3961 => 1.26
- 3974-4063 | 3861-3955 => 1.30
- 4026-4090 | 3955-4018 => 1.11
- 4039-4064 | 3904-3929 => 1.26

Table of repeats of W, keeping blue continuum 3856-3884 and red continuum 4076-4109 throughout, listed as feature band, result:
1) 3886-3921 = 2.95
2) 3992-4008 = -3.06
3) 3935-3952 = 0.59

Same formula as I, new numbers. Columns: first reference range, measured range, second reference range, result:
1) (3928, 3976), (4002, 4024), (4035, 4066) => -3.6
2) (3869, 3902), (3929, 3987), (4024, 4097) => 3.9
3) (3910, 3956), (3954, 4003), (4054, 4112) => -1.0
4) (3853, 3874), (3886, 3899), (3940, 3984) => 2.8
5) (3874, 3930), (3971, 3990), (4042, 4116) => -0.1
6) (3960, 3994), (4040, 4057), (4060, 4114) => -3.5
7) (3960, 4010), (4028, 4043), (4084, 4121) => -2.9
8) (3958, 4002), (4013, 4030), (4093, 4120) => -3.6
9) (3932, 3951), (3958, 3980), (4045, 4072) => 3.3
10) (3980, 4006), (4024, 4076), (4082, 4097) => -4.4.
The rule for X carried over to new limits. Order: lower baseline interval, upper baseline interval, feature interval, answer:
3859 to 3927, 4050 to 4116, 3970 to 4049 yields -0.14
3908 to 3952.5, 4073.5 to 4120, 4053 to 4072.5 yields -0.09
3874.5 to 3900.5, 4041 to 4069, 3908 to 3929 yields -0.14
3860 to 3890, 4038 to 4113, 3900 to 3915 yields -0.02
